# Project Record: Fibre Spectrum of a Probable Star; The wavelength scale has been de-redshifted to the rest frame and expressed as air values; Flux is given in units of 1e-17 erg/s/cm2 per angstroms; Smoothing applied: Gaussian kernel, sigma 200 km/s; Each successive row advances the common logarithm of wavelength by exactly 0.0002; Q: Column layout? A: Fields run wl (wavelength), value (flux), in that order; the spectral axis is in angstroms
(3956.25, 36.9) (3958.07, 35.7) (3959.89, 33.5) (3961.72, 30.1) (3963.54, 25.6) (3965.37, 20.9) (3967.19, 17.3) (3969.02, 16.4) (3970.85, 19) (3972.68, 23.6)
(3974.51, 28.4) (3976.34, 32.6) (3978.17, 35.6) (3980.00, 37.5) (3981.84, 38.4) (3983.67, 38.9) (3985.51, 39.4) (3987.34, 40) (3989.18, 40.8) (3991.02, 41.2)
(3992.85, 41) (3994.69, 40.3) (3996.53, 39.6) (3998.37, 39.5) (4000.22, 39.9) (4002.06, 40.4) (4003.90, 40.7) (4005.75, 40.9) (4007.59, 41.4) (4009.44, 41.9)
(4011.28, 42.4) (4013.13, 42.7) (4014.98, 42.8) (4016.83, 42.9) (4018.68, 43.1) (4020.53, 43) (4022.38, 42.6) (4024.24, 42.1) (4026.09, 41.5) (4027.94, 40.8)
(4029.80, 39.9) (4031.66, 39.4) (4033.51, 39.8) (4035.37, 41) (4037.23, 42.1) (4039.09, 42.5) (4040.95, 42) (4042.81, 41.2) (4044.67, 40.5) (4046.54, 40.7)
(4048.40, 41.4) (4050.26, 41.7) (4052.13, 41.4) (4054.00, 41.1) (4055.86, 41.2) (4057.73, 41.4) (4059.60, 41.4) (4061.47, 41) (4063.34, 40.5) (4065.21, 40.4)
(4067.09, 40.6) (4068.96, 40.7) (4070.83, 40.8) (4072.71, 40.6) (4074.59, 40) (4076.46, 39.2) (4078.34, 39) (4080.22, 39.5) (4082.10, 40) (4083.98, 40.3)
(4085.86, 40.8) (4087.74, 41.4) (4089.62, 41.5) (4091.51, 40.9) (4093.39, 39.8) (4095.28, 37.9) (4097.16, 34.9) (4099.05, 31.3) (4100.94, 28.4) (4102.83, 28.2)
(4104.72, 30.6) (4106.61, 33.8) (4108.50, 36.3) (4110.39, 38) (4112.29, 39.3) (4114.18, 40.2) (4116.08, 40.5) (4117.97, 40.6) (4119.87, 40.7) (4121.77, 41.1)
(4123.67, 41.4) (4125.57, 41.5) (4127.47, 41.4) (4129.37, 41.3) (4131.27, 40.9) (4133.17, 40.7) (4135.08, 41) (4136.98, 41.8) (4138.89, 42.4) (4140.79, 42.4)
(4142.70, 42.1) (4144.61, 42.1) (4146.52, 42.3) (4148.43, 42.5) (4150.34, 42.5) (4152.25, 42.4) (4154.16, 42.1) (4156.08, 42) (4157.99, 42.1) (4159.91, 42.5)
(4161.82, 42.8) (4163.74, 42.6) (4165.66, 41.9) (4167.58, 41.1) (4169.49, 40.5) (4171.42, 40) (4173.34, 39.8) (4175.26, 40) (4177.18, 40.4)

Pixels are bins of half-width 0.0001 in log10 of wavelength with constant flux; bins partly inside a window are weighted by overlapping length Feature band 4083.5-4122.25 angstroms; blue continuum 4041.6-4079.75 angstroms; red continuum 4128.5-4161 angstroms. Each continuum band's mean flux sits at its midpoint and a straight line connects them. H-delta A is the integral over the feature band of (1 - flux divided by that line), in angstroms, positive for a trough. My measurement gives 3.7 angstroms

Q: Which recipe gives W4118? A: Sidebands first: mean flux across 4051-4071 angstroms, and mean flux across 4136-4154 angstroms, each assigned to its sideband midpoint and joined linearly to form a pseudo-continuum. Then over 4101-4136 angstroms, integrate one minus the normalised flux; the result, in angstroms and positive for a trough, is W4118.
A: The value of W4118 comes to 2.8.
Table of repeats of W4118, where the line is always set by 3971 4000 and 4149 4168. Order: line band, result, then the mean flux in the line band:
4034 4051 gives -1.3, 41.4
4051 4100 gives -0.4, 39.9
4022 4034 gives -0.9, 40.8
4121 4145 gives -0.1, 41.5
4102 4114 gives 1.7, 34.8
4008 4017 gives -1.2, 42.4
